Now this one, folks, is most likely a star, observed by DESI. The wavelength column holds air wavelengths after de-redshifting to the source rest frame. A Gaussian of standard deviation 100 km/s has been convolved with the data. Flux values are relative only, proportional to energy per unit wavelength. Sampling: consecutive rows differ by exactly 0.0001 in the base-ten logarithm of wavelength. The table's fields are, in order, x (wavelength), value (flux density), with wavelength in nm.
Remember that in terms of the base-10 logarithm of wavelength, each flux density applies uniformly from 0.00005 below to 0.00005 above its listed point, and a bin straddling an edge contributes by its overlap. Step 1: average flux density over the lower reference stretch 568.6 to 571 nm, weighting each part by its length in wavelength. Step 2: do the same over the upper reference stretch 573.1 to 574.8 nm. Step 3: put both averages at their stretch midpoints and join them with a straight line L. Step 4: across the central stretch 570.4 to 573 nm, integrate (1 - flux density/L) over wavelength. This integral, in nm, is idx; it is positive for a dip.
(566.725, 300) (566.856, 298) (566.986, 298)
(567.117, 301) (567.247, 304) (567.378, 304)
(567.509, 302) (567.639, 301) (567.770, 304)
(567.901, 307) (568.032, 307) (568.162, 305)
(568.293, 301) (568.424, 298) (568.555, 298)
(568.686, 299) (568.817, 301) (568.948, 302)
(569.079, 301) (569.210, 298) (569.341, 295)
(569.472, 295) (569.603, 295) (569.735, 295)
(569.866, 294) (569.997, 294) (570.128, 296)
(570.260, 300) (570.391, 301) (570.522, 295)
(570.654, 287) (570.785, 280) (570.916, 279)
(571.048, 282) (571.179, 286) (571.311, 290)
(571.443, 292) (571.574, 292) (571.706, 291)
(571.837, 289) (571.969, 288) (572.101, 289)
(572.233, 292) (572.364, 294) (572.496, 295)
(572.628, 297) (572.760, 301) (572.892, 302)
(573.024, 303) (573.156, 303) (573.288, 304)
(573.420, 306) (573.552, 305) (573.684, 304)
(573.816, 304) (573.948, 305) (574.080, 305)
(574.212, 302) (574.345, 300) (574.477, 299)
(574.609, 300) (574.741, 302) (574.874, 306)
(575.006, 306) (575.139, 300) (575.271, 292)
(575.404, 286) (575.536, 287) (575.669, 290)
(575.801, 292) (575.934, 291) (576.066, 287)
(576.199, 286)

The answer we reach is 0.07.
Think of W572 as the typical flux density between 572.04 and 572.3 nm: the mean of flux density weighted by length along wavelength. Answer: 291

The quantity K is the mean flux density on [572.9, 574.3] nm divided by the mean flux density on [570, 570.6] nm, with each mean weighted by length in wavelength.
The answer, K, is 1.02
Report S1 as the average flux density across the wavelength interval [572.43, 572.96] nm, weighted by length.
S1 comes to 298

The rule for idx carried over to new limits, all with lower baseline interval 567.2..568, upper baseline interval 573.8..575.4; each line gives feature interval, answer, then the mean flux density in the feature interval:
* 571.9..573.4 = 0.022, 297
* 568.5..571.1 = 0.072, 294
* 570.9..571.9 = 0.047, 288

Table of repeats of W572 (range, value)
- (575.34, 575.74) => 288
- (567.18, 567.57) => 303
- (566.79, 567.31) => 300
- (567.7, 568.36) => 305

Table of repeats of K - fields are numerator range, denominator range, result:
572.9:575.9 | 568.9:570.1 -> 1.01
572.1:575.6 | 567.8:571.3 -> 1.01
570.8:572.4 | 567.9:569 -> 0.96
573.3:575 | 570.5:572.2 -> 1.06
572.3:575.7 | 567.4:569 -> 0.99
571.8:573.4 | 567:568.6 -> 0.98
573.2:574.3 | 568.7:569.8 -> 1.02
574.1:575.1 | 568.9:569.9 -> 1.02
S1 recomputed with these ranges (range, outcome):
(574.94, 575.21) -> 303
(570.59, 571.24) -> 283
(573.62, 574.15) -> 305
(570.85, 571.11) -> 280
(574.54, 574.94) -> 303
